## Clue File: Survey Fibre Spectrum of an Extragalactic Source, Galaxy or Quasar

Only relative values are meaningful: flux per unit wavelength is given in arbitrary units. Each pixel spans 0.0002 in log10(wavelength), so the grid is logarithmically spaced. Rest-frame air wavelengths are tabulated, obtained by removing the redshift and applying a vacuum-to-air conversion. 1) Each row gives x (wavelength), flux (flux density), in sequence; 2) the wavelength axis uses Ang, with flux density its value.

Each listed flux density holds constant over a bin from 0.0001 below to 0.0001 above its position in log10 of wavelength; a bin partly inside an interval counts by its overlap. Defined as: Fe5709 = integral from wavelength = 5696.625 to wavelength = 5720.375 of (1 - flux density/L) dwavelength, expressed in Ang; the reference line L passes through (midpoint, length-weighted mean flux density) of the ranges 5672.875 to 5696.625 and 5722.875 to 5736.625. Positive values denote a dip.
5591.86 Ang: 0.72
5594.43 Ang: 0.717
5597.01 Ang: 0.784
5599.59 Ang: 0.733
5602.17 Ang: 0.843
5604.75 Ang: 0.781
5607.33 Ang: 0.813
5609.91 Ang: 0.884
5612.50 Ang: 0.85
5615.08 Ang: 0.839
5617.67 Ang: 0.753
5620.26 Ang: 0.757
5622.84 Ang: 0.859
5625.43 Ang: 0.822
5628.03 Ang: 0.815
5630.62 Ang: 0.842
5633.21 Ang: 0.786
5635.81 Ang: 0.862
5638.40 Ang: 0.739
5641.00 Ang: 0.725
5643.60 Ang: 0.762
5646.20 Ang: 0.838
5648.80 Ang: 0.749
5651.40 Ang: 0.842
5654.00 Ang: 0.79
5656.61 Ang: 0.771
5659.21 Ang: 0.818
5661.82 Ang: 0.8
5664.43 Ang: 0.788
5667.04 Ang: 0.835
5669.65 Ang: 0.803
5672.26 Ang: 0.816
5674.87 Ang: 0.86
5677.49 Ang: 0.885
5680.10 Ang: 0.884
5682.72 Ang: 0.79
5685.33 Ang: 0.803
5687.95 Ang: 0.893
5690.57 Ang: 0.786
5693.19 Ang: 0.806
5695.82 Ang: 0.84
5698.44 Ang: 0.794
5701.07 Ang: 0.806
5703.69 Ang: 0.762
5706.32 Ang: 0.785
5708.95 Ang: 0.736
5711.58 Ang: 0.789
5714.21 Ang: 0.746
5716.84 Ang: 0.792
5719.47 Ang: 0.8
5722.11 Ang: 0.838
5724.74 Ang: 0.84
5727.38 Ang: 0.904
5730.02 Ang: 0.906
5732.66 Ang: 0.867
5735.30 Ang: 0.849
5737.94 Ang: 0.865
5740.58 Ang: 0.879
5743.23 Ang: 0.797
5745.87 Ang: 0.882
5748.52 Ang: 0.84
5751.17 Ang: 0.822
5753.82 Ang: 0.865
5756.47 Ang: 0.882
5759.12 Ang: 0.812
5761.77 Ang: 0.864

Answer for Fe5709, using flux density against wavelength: 2.1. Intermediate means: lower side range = 0.838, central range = 0.78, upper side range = 0.872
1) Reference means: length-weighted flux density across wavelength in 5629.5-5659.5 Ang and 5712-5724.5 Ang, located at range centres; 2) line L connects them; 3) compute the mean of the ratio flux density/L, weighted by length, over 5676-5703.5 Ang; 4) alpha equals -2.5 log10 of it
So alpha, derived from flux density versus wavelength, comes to -0.04 mag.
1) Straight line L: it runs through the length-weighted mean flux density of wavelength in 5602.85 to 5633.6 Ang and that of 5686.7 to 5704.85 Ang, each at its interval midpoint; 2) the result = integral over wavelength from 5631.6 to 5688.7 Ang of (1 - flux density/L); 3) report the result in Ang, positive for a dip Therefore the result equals 0.3 Ang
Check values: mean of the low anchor 0.818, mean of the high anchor 0.812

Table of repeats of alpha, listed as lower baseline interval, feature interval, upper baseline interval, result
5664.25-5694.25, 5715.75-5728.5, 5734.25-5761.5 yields 0.01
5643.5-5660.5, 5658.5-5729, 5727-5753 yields 0.02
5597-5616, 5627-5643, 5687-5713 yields 0.03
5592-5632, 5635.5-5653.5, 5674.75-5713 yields 0.03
